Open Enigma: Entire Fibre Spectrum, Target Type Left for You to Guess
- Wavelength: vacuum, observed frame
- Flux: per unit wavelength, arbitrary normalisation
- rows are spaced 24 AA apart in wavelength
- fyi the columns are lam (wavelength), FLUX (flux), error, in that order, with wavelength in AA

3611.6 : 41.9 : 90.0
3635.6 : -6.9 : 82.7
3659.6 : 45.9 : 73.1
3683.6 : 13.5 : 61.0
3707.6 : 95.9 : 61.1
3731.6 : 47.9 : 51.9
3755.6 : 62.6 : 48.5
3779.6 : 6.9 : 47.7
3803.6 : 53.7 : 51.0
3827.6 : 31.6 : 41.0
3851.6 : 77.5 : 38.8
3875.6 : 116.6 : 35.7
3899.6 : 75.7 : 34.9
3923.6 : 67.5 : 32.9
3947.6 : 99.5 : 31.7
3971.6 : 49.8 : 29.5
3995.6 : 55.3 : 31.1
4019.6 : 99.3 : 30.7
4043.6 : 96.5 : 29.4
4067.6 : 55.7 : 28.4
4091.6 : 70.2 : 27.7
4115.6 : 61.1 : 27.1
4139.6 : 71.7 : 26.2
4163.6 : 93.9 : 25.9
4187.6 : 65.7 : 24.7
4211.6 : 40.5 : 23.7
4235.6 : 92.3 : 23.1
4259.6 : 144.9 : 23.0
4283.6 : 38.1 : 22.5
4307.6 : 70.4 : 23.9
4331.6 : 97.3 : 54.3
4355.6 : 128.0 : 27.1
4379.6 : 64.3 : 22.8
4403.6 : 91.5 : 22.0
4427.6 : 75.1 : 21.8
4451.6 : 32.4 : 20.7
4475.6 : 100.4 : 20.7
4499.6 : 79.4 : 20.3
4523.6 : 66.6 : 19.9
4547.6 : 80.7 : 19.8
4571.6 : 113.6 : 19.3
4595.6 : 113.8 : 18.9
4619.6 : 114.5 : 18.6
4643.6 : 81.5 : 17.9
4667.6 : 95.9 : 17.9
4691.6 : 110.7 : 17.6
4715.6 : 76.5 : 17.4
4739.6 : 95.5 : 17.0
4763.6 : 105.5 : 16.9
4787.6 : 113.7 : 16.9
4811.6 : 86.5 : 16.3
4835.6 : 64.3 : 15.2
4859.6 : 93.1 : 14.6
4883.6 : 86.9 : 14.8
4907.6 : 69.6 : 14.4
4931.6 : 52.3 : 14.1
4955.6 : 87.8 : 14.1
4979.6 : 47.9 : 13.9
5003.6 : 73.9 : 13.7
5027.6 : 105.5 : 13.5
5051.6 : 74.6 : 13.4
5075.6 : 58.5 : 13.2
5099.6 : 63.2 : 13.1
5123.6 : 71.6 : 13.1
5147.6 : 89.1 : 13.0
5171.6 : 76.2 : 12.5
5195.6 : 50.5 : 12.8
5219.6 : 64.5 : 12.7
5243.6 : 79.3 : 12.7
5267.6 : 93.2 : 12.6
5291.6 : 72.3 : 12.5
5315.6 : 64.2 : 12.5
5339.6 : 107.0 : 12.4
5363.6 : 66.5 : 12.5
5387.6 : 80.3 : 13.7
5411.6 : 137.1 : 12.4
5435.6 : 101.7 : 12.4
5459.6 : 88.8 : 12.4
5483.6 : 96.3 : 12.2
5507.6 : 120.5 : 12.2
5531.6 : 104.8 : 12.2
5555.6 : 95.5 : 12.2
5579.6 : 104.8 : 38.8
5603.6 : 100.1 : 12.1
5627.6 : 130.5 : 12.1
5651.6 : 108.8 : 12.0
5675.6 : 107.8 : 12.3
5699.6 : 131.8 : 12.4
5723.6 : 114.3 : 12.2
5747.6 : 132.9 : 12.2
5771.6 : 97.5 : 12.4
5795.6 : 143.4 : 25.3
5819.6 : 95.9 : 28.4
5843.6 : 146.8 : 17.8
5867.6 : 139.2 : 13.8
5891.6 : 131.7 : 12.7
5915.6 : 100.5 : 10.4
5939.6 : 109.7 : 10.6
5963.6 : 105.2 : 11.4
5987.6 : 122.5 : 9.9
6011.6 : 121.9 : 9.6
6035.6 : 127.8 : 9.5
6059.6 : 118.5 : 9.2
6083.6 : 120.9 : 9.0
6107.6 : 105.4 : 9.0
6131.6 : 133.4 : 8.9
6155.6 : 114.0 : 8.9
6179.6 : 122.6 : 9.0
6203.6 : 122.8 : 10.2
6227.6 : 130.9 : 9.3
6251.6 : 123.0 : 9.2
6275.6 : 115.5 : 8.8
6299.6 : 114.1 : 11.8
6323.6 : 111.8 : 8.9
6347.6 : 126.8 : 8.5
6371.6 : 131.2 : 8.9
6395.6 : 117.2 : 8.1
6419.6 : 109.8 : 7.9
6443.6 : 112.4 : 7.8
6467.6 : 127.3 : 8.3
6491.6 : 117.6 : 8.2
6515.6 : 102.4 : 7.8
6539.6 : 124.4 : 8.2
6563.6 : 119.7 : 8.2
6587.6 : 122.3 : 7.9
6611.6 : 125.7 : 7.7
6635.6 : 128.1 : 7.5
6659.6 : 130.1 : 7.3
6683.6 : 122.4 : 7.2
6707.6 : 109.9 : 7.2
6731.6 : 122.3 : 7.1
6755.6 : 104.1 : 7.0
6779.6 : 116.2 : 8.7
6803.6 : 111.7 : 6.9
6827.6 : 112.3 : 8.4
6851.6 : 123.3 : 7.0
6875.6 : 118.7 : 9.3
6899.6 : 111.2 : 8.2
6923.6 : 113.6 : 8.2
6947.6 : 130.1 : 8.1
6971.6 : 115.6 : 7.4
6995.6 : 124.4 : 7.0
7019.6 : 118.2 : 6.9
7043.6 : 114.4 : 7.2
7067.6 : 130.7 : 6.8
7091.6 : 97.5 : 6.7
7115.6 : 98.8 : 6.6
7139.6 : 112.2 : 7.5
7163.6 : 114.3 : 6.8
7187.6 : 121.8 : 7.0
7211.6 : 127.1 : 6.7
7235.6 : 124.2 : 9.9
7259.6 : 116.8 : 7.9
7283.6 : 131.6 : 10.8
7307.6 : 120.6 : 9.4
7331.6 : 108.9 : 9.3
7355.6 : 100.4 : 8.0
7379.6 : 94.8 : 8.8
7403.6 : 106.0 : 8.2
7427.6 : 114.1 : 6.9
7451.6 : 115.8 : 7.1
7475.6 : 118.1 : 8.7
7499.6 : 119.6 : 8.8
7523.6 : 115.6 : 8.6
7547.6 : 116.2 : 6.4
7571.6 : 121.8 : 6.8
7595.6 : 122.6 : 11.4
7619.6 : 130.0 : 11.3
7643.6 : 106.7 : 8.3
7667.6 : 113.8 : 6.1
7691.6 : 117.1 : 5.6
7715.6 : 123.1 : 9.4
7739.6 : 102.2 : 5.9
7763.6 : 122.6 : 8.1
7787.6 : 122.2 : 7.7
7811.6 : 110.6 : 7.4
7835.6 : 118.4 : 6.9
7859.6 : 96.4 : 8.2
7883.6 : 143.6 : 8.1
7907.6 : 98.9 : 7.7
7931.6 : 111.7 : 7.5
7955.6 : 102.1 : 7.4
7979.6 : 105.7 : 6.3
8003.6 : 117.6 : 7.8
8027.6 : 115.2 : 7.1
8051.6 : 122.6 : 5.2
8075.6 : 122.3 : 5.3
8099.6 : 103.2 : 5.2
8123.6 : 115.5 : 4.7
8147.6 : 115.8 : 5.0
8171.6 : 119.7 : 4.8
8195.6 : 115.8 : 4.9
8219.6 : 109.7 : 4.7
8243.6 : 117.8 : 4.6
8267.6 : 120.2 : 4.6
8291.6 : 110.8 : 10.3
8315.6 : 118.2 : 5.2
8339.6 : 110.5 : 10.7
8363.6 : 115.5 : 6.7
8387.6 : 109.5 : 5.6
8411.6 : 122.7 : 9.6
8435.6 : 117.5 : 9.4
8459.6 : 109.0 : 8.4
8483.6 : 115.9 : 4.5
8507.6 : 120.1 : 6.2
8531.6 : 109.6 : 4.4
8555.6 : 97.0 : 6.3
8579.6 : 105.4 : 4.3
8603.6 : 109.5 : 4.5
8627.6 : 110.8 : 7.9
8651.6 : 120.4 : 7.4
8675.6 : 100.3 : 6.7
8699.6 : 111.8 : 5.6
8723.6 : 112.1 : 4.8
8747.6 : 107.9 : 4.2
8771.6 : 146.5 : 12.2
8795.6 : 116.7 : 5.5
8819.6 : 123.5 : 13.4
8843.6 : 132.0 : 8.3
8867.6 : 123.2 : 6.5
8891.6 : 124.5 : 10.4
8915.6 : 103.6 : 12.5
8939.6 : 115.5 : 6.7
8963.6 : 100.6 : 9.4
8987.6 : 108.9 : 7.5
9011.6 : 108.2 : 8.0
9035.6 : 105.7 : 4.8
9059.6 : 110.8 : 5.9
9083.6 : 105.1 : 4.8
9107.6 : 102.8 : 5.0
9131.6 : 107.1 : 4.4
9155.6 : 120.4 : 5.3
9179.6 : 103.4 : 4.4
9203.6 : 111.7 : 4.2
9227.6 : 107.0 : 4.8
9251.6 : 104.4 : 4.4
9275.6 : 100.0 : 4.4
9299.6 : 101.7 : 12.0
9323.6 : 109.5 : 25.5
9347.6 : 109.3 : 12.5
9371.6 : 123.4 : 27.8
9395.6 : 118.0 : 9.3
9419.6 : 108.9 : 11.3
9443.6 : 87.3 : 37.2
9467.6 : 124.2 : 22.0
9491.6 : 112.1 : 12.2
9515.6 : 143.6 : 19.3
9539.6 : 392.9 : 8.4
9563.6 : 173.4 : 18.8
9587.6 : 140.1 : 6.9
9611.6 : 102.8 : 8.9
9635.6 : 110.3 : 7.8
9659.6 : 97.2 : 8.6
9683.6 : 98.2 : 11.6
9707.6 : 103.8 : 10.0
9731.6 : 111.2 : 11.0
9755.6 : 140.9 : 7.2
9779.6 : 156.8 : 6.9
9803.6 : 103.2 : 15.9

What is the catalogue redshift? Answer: 0.45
